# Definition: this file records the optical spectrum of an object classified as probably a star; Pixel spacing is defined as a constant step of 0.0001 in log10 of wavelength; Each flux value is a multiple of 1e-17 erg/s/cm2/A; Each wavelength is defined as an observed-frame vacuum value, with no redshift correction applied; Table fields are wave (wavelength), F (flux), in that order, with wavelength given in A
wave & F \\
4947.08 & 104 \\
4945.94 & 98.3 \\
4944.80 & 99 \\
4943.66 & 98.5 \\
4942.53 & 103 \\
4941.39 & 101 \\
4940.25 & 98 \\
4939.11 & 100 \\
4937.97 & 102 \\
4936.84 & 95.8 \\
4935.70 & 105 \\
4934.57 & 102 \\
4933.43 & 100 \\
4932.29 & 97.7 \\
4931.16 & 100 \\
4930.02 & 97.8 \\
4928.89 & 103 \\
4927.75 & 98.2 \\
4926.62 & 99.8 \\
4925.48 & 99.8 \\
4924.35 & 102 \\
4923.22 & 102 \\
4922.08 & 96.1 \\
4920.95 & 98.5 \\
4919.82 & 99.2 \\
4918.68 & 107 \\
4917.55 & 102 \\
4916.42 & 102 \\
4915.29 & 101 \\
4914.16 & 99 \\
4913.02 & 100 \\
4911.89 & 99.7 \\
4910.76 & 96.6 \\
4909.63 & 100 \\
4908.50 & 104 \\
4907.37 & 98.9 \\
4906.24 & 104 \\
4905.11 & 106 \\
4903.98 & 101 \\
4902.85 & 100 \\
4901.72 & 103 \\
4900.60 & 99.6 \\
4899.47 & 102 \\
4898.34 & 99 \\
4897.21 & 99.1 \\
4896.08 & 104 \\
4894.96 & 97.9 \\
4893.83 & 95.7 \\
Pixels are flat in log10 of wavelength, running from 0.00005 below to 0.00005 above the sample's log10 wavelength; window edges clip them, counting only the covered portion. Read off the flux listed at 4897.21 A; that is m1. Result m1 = 99.1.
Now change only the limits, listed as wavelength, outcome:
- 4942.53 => 103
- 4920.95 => 98.5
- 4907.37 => 98.9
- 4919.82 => 99.2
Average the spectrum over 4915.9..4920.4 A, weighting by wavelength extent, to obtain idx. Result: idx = 103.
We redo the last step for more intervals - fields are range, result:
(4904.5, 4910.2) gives 103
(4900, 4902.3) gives 102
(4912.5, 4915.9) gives 99.9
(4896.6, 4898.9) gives 98.9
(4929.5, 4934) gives 98.8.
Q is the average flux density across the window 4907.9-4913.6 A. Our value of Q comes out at 100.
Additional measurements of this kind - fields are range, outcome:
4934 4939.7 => 101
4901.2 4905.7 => 102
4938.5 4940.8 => 98.8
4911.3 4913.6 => 99.5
